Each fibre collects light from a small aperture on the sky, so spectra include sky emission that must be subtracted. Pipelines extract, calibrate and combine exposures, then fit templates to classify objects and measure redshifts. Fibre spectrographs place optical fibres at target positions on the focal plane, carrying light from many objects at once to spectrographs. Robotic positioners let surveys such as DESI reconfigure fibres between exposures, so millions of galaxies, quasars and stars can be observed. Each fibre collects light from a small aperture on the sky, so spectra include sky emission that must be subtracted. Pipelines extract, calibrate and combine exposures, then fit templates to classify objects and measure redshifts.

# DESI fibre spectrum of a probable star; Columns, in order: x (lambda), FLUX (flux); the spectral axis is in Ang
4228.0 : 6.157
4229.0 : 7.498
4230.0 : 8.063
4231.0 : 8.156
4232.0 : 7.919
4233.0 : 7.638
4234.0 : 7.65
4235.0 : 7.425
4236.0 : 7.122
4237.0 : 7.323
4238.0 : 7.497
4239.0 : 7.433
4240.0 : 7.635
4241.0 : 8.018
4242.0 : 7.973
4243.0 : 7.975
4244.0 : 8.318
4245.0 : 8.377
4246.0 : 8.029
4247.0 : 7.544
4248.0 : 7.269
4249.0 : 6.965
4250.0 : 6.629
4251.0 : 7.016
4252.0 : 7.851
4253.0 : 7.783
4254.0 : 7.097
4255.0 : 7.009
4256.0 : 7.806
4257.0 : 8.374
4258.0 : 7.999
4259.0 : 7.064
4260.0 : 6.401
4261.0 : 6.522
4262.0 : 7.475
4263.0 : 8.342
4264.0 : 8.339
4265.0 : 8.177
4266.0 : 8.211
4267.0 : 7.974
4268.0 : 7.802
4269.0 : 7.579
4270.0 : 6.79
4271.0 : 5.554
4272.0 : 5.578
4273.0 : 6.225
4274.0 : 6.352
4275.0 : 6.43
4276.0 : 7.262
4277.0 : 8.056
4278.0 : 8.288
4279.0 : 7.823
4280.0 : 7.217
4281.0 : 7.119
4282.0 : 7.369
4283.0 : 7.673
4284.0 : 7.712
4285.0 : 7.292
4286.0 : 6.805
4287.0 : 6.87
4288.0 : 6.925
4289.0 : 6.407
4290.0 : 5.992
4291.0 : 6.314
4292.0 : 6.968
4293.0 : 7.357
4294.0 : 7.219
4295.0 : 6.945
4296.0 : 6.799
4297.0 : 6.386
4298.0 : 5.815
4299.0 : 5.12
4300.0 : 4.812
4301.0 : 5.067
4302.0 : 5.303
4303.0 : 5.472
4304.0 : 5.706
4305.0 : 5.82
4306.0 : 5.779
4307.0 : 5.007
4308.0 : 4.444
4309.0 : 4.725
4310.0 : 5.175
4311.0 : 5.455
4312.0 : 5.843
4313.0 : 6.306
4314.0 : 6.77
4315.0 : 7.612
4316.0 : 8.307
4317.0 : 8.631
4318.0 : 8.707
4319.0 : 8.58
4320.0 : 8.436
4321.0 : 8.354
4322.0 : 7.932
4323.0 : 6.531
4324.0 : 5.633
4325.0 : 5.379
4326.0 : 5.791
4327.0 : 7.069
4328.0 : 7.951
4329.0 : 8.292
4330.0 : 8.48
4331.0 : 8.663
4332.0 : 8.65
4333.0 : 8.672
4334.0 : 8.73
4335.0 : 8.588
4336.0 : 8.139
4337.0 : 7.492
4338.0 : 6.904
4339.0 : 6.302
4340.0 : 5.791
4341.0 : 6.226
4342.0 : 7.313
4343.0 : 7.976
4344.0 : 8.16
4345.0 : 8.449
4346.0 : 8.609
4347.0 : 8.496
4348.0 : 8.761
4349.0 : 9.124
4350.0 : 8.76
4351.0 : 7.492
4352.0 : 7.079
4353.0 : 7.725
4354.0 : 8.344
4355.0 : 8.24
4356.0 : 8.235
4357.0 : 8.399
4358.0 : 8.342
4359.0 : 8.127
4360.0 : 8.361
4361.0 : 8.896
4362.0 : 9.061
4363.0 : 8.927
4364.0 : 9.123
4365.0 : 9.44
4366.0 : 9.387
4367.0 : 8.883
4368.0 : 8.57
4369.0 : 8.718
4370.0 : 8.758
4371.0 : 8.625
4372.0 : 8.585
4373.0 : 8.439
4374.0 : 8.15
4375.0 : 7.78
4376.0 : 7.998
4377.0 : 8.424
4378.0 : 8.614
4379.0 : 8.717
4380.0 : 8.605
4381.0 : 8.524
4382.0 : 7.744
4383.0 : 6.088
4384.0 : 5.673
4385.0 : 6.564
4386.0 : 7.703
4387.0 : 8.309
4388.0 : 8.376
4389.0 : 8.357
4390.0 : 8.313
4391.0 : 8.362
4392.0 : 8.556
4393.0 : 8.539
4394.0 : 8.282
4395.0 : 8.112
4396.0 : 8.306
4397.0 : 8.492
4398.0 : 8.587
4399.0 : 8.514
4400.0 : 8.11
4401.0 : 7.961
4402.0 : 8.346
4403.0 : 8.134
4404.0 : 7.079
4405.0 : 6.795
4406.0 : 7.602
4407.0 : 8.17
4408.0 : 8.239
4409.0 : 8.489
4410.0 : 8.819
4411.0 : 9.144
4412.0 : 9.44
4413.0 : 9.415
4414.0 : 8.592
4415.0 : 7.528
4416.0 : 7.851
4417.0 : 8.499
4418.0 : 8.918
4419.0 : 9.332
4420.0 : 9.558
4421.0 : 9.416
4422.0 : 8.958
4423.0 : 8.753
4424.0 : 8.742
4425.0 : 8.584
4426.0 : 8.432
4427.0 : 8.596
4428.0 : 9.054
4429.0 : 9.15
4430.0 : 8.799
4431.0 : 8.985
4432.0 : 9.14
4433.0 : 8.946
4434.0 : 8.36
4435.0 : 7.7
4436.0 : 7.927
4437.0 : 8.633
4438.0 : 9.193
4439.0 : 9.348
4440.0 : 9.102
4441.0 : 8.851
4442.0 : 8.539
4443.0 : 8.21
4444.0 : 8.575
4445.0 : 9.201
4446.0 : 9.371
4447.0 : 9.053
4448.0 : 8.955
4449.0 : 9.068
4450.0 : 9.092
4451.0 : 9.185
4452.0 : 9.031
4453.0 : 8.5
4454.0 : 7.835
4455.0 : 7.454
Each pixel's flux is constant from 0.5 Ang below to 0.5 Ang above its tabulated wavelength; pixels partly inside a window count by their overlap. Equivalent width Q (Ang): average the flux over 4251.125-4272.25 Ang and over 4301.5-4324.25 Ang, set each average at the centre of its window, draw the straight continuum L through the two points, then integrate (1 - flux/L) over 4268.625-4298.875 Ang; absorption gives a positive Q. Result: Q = 0.7 Ang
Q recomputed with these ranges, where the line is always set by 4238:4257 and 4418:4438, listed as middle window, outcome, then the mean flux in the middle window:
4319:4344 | 2.02 Ang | 7.51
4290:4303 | 2.94 Ang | 6.14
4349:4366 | -0.24 Ang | 8.46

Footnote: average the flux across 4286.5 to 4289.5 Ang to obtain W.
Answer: 6.73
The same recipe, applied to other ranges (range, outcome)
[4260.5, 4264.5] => 7.67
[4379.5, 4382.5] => 8.29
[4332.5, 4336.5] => 8.53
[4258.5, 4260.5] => 6.73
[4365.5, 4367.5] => 9.13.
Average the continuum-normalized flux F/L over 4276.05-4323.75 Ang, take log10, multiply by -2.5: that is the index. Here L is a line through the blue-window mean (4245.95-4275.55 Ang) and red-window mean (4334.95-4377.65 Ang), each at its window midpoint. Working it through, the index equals 0.14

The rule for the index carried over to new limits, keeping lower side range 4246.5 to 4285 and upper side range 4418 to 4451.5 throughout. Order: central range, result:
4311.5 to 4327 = 0.08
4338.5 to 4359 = 0.03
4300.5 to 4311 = 0.41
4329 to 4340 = 0.00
